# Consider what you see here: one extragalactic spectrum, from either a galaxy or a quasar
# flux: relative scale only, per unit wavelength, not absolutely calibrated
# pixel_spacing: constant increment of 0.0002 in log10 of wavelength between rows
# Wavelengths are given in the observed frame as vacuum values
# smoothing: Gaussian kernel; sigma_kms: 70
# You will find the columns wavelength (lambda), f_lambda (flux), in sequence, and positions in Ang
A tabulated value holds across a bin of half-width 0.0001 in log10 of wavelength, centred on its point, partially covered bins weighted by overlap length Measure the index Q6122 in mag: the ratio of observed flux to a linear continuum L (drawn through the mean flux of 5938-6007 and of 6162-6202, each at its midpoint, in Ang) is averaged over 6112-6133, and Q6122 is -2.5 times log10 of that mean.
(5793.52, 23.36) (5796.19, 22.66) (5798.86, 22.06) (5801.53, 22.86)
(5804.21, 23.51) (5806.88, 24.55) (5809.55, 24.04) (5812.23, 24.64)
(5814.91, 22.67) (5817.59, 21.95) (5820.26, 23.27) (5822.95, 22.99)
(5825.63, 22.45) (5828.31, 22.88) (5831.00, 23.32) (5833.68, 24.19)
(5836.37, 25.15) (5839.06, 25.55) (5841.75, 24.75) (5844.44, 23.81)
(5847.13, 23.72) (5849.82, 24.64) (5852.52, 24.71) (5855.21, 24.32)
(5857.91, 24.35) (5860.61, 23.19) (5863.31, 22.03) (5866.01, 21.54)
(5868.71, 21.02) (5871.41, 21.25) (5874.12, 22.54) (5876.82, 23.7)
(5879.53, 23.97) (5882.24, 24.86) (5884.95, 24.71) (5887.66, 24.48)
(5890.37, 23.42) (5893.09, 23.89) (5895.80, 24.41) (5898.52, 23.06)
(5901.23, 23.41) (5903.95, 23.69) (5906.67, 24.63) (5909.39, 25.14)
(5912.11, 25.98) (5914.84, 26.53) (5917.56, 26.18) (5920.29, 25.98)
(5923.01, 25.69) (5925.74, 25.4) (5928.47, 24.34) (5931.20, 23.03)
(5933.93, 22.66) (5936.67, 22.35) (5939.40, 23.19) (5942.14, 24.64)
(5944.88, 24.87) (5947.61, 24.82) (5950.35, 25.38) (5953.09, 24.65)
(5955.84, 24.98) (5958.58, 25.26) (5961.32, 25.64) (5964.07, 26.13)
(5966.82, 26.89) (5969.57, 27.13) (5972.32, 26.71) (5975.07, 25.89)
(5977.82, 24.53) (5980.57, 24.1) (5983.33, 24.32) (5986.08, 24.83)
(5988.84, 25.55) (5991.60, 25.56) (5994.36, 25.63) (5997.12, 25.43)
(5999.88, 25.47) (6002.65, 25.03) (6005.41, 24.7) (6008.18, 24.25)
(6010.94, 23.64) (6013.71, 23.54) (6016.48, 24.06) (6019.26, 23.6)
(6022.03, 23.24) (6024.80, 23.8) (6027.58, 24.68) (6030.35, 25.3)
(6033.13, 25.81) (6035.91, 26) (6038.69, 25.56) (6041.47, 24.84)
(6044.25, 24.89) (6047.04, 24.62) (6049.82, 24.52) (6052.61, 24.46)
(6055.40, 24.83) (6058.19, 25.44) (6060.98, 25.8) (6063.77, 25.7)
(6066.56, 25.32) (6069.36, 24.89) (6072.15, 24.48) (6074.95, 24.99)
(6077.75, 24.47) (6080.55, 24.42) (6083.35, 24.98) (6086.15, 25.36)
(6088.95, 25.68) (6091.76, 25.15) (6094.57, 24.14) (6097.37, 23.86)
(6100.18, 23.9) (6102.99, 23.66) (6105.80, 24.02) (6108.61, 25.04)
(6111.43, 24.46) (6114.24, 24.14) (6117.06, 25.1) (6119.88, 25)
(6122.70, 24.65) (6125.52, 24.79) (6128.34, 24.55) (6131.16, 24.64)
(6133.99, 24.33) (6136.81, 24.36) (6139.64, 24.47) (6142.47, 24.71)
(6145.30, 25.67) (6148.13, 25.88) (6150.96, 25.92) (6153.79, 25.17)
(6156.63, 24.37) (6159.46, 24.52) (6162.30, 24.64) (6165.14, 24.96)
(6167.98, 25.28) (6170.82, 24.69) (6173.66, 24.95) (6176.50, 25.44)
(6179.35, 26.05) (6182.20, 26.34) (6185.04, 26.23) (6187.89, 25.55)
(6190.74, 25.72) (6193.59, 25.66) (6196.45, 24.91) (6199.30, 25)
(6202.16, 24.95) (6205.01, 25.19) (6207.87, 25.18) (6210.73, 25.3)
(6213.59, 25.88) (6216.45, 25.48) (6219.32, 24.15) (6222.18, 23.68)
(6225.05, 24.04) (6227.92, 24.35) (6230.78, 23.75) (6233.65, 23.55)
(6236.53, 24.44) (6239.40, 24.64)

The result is 0.029 mag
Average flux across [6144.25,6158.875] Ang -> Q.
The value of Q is 25.4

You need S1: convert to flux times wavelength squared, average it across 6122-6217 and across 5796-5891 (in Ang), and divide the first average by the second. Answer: 1.2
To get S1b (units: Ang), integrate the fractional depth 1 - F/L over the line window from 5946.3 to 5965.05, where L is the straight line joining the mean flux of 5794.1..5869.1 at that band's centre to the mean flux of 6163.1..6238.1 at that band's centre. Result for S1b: -1.0 Ang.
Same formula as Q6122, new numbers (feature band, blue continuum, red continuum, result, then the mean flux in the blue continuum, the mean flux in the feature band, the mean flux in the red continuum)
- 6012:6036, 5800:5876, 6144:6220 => 0.00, 23.4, 24.3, 25.3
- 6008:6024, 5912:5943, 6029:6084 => 0.05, 24.6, 23.7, 25.1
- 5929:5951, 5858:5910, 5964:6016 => 0.02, 23.4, 23.8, 25.2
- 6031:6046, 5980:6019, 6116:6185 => -0.03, 24.7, 25.4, 25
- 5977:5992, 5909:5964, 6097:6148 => 0.00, 24.9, 24.8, 24.6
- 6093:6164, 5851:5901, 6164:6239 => 0.00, 23.4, 24.6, 25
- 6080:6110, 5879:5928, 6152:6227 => 0.02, 24.8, 24.6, 25.1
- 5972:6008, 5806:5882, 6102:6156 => -0.04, 23.5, 25.1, 24.8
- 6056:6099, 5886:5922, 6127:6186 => 0.00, 24.7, 25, 25.1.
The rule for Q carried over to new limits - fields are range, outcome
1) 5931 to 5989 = 24.9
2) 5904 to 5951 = 24.7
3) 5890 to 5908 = 23.8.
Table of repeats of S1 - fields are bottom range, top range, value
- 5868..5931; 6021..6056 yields 1.07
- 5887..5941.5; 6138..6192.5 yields 1.13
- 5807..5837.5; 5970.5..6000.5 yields 1.14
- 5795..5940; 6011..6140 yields 1.11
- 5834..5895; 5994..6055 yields 1.10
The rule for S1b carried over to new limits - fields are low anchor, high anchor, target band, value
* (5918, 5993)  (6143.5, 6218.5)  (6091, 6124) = 1.1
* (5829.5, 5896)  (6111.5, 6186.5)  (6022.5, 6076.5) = -1.0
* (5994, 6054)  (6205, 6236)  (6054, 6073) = -0.4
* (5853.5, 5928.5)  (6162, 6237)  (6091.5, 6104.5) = 0.3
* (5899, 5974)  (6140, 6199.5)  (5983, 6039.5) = 0.8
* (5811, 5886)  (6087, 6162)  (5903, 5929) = -1.8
